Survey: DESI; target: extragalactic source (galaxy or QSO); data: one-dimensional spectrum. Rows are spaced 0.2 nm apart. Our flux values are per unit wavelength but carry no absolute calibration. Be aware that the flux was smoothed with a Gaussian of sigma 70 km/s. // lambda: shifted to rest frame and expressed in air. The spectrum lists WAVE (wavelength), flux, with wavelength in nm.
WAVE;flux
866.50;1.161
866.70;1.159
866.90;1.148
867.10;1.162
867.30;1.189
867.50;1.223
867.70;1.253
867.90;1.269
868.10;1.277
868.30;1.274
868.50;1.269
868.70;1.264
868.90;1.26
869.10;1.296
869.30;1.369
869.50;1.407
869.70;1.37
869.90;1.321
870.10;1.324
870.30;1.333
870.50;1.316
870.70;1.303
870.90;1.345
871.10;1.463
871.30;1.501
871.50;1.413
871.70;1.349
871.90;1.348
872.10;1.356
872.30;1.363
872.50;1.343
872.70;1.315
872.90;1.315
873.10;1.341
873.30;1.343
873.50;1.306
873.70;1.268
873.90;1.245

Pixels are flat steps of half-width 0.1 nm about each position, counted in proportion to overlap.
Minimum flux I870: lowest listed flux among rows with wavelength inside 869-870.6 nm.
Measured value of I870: 1.296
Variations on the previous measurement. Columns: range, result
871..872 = 1.348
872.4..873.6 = 1.306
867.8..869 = 1.26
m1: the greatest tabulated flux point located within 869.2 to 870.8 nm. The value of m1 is 1.407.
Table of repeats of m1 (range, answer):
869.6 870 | 1.37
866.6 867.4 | 1.189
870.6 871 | 1.345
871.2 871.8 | 1.501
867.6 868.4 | 1.277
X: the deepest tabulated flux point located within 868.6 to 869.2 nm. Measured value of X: 1.26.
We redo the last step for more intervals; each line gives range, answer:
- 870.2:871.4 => 1.303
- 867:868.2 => 1.162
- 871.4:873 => 1.315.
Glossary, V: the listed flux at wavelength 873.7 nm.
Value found 1.268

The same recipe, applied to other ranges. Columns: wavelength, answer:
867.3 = 1.189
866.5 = 1.161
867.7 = 1.253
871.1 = 1.463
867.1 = 1.162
